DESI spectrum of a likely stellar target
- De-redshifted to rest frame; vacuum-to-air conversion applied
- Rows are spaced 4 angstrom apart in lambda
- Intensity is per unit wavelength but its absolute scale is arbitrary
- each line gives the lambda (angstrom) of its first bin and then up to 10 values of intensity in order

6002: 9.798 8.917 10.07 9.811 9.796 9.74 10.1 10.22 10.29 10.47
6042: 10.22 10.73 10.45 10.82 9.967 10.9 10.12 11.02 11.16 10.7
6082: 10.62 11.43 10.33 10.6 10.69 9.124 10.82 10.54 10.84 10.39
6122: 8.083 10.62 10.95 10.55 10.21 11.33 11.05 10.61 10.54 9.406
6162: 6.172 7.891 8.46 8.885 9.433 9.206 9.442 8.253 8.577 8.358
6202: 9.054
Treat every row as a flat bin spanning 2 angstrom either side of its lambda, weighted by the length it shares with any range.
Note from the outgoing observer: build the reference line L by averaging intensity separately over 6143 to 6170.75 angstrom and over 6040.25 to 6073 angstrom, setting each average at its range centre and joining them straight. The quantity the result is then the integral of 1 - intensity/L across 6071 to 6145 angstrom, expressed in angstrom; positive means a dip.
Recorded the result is -4.7 angstrom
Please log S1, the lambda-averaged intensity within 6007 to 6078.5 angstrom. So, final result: 10.3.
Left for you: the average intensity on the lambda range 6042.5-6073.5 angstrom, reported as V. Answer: 10.6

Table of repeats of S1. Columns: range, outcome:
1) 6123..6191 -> 9.59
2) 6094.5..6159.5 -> 10.4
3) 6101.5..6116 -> 10.5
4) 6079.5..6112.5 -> 10.5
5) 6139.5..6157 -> 10.8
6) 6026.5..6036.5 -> 10.2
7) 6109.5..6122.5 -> 10.1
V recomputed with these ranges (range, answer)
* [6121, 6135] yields 10.2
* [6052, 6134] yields 10.5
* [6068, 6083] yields 10.9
